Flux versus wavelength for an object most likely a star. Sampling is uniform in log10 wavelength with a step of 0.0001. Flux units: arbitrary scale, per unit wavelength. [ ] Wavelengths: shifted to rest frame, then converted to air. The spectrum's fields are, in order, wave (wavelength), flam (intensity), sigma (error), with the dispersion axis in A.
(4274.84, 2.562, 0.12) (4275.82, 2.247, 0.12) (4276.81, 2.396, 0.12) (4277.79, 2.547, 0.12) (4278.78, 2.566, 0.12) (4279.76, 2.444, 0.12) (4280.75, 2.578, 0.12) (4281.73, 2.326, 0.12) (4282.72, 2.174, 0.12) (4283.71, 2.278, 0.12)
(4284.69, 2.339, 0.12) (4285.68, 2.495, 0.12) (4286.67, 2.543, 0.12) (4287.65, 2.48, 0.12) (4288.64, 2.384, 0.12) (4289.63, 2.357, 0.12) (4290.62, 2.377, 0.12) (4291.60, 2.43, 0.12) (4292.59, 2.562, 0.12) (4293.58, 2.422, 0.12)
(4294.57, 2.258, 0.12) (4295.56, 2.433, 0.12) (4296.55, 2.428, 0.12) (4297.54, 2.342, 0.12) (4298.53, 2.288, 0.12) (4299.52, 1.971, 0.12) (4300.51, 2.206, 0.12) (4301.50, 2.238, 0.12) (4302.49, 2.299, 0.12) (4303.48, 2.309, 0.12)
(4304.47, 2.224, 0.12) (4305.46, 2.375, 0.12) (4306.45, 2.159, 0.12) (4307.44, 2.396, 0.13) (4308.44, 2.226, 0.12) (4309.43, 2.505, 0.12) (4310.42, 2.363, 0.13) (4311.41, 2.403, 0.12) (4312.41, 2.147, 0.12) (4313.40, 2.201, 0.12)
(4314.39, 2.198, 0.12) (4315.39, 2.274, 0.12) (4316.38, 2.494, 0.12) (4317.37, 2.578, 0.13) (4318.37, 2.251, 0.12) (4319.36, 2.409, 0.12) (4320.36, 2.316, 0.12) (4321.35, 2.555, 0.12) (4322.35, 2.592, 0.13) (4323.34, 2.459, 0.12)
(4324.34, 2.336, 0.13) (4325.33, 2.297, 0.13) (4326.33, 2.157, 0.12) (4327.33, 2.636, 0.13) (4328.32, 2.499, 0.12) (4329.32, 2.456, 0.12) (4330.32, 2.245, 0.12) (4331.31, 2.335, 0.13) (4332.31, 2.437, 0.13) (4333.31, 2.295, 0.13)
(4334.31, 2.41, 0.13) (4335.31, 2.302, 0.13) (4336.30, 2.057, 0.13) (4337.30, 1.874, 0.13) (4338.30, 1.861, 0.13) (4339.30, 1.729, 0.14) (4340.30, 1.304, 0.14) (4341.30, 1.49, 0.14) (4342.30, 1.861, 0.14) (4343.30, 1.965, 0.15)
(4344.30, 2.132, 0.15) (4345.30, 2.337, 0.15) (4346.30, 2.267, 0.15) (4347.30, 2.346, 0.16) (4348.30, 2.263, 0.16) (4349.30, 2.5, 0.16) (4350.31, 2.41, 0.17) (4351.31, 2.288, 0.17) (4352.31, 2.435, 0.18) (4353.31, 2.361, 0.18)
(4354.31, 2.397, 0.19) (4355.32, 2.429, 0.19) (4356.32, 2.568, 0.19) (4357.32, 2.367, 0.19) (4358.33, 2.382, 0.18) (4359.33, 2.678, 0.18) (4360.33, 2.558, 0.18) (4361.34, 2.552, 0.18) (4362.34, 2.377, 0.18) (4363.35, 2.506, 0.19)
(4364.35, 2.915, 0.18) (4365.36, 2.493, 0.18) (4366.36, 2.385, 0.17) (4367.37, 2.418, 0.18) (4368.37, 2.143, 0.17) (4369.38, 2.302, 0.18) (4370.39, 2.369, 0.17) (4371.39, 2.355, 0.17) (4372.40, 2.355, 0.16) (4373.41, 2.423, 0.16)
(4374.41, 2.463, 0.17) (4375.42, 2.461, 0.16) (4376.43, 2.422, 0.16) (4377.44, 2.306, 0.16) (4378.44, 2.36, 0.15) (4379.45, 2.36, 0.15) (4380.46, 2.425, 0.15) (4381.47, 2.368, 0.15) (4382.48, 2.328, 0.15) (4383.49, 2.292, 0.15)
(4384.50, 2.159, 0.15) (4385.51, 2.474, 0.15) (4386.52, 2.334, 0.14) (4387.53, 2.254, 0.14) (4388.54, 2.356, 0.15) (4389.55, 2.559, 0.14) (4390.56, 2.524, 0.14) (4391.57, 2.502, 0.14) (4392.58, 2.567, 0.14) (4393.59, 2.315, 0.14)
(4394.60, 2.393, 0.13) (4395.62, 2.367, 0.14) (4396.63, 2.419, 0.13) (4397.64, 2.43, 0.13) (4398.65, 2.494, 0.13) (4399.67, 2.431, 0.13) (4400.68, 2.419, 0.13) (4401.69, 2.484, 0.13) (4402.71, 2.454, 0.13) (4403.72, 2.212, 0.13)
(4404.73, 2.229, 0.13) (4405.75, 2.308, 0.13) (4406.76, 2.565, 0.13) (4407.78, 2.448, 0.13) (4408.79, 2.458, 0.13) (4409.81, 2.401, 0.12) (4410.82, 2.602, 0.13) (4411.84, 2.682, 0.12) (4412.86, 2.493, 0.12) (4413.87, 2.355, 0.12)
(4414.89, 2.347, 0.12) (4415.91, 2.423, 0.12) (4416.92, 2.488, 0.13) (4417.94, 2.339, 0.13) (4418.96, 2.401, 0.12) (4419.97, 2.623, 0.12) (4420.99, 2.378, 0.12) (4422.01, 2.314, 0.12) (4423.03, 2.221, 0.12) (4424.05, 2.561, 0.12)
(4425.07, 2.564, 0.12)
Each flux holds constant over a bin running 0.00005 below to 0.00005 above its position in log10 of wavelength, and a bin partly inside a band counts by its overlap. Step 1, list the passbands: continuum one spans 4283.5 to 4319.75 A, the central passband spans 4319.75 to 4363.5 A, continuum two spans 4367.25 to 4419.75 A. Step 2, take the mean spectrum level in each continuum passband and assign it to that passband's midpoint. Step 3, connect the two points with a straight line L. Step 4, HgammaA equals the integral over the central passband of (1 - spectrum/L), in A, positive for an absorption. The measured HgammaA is 1.5 A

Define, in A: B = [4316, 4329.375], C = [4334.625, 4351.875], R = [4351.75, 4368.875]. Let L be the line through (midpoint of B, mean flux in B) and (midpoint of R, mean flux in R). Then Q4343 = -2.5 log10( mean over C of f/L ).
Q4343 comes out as 0.19 mag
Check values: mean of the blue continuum 2.43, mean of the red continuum 2.47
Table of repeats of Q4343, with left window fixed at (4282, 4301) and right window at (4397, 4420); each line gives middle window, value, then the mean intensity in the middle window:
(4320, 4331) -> -0.02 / 2.41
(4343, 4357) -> 0.02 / 2.34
